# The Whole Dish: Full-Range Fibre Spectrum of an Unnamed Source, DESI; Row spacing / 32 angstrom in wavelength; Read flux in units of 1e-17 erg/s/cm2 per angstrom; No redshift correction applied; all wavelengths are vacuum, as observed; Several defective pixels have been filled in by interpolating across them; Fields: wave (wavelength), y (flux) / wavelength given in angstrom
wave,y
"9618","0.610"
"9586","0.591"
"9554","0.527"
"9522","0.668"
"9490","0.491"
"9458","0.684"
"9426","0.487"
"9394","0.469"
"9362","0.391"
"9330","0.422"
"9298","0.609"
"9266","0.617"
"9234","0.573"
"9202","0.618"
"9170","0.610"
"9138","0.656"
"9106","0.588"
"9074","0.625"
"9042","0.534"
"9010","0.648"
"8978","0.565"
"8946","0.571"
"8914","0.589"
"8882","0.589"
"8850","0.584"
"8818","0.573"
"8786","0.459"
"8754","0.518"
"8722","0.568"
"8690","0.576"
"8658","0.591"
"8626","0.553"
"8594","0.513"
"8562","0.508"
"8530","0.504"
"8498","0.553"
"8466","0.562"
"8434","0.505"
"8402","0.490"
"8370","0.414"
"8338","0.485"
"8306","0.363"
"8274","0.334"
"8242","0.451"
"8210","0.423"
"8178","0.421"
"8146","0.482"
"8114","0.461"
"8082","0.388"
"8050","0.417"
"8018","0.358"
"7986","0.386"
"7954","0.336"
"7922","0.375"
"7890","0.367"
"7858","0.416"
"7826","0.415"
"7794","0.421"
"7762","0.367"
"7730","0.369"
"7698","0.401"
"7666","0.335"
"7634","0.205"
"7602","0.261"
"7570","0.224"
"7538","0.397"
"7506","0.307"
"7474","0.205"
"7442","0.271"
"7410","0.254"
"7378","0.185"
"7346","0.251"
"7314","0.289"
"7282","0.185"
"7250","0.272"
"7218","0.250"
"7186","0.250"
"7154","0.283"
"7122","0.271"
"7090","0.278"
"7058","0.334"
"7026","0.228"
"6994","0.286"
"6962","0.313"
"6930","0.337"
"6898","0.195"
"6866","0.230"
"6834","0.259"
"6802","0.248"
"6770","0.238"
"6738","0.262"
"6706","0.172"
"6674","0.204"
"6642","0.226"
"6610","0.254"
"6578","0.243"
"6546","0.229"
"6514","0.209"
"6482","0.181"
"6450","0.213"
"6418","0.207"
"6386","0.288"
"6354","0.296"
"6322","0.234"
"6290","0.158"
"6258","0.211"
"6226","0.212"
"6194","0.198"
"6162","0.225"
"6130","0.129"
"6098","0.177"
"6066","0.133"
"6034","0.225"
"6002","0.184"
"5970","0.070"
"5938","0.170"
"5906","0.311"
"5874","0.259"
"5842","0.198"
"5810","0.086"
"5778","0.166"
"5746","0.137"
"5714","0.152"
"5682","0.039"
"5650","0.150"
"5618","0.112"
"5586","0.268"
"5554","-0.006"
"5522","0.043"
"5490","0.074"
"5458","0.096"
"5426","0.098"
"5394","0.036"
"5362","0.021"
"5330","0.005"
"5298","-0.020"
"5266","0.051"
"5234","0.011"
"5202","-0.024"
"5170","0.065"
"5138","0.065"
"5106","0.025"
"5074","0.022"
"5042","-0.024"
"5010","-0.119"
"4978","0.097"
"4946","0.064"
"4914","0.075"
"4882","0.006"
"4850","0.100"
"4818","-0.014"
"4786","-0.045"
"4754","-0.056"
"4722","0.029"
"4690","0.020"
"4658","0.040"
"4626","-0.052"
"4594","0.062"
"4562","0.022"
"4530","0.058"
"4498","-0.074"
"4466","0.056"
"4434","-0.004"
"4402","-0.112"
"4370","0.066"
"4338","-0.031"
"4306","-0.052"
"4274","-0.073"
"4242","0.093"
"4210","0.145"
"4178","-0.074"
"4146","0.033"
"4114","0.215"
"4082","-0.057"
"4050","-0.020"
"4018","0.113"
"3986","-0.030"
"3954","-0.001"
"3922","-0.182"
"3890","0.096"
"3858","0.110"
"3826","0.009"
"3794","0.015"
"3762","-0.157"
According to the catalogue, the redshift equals 0.92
